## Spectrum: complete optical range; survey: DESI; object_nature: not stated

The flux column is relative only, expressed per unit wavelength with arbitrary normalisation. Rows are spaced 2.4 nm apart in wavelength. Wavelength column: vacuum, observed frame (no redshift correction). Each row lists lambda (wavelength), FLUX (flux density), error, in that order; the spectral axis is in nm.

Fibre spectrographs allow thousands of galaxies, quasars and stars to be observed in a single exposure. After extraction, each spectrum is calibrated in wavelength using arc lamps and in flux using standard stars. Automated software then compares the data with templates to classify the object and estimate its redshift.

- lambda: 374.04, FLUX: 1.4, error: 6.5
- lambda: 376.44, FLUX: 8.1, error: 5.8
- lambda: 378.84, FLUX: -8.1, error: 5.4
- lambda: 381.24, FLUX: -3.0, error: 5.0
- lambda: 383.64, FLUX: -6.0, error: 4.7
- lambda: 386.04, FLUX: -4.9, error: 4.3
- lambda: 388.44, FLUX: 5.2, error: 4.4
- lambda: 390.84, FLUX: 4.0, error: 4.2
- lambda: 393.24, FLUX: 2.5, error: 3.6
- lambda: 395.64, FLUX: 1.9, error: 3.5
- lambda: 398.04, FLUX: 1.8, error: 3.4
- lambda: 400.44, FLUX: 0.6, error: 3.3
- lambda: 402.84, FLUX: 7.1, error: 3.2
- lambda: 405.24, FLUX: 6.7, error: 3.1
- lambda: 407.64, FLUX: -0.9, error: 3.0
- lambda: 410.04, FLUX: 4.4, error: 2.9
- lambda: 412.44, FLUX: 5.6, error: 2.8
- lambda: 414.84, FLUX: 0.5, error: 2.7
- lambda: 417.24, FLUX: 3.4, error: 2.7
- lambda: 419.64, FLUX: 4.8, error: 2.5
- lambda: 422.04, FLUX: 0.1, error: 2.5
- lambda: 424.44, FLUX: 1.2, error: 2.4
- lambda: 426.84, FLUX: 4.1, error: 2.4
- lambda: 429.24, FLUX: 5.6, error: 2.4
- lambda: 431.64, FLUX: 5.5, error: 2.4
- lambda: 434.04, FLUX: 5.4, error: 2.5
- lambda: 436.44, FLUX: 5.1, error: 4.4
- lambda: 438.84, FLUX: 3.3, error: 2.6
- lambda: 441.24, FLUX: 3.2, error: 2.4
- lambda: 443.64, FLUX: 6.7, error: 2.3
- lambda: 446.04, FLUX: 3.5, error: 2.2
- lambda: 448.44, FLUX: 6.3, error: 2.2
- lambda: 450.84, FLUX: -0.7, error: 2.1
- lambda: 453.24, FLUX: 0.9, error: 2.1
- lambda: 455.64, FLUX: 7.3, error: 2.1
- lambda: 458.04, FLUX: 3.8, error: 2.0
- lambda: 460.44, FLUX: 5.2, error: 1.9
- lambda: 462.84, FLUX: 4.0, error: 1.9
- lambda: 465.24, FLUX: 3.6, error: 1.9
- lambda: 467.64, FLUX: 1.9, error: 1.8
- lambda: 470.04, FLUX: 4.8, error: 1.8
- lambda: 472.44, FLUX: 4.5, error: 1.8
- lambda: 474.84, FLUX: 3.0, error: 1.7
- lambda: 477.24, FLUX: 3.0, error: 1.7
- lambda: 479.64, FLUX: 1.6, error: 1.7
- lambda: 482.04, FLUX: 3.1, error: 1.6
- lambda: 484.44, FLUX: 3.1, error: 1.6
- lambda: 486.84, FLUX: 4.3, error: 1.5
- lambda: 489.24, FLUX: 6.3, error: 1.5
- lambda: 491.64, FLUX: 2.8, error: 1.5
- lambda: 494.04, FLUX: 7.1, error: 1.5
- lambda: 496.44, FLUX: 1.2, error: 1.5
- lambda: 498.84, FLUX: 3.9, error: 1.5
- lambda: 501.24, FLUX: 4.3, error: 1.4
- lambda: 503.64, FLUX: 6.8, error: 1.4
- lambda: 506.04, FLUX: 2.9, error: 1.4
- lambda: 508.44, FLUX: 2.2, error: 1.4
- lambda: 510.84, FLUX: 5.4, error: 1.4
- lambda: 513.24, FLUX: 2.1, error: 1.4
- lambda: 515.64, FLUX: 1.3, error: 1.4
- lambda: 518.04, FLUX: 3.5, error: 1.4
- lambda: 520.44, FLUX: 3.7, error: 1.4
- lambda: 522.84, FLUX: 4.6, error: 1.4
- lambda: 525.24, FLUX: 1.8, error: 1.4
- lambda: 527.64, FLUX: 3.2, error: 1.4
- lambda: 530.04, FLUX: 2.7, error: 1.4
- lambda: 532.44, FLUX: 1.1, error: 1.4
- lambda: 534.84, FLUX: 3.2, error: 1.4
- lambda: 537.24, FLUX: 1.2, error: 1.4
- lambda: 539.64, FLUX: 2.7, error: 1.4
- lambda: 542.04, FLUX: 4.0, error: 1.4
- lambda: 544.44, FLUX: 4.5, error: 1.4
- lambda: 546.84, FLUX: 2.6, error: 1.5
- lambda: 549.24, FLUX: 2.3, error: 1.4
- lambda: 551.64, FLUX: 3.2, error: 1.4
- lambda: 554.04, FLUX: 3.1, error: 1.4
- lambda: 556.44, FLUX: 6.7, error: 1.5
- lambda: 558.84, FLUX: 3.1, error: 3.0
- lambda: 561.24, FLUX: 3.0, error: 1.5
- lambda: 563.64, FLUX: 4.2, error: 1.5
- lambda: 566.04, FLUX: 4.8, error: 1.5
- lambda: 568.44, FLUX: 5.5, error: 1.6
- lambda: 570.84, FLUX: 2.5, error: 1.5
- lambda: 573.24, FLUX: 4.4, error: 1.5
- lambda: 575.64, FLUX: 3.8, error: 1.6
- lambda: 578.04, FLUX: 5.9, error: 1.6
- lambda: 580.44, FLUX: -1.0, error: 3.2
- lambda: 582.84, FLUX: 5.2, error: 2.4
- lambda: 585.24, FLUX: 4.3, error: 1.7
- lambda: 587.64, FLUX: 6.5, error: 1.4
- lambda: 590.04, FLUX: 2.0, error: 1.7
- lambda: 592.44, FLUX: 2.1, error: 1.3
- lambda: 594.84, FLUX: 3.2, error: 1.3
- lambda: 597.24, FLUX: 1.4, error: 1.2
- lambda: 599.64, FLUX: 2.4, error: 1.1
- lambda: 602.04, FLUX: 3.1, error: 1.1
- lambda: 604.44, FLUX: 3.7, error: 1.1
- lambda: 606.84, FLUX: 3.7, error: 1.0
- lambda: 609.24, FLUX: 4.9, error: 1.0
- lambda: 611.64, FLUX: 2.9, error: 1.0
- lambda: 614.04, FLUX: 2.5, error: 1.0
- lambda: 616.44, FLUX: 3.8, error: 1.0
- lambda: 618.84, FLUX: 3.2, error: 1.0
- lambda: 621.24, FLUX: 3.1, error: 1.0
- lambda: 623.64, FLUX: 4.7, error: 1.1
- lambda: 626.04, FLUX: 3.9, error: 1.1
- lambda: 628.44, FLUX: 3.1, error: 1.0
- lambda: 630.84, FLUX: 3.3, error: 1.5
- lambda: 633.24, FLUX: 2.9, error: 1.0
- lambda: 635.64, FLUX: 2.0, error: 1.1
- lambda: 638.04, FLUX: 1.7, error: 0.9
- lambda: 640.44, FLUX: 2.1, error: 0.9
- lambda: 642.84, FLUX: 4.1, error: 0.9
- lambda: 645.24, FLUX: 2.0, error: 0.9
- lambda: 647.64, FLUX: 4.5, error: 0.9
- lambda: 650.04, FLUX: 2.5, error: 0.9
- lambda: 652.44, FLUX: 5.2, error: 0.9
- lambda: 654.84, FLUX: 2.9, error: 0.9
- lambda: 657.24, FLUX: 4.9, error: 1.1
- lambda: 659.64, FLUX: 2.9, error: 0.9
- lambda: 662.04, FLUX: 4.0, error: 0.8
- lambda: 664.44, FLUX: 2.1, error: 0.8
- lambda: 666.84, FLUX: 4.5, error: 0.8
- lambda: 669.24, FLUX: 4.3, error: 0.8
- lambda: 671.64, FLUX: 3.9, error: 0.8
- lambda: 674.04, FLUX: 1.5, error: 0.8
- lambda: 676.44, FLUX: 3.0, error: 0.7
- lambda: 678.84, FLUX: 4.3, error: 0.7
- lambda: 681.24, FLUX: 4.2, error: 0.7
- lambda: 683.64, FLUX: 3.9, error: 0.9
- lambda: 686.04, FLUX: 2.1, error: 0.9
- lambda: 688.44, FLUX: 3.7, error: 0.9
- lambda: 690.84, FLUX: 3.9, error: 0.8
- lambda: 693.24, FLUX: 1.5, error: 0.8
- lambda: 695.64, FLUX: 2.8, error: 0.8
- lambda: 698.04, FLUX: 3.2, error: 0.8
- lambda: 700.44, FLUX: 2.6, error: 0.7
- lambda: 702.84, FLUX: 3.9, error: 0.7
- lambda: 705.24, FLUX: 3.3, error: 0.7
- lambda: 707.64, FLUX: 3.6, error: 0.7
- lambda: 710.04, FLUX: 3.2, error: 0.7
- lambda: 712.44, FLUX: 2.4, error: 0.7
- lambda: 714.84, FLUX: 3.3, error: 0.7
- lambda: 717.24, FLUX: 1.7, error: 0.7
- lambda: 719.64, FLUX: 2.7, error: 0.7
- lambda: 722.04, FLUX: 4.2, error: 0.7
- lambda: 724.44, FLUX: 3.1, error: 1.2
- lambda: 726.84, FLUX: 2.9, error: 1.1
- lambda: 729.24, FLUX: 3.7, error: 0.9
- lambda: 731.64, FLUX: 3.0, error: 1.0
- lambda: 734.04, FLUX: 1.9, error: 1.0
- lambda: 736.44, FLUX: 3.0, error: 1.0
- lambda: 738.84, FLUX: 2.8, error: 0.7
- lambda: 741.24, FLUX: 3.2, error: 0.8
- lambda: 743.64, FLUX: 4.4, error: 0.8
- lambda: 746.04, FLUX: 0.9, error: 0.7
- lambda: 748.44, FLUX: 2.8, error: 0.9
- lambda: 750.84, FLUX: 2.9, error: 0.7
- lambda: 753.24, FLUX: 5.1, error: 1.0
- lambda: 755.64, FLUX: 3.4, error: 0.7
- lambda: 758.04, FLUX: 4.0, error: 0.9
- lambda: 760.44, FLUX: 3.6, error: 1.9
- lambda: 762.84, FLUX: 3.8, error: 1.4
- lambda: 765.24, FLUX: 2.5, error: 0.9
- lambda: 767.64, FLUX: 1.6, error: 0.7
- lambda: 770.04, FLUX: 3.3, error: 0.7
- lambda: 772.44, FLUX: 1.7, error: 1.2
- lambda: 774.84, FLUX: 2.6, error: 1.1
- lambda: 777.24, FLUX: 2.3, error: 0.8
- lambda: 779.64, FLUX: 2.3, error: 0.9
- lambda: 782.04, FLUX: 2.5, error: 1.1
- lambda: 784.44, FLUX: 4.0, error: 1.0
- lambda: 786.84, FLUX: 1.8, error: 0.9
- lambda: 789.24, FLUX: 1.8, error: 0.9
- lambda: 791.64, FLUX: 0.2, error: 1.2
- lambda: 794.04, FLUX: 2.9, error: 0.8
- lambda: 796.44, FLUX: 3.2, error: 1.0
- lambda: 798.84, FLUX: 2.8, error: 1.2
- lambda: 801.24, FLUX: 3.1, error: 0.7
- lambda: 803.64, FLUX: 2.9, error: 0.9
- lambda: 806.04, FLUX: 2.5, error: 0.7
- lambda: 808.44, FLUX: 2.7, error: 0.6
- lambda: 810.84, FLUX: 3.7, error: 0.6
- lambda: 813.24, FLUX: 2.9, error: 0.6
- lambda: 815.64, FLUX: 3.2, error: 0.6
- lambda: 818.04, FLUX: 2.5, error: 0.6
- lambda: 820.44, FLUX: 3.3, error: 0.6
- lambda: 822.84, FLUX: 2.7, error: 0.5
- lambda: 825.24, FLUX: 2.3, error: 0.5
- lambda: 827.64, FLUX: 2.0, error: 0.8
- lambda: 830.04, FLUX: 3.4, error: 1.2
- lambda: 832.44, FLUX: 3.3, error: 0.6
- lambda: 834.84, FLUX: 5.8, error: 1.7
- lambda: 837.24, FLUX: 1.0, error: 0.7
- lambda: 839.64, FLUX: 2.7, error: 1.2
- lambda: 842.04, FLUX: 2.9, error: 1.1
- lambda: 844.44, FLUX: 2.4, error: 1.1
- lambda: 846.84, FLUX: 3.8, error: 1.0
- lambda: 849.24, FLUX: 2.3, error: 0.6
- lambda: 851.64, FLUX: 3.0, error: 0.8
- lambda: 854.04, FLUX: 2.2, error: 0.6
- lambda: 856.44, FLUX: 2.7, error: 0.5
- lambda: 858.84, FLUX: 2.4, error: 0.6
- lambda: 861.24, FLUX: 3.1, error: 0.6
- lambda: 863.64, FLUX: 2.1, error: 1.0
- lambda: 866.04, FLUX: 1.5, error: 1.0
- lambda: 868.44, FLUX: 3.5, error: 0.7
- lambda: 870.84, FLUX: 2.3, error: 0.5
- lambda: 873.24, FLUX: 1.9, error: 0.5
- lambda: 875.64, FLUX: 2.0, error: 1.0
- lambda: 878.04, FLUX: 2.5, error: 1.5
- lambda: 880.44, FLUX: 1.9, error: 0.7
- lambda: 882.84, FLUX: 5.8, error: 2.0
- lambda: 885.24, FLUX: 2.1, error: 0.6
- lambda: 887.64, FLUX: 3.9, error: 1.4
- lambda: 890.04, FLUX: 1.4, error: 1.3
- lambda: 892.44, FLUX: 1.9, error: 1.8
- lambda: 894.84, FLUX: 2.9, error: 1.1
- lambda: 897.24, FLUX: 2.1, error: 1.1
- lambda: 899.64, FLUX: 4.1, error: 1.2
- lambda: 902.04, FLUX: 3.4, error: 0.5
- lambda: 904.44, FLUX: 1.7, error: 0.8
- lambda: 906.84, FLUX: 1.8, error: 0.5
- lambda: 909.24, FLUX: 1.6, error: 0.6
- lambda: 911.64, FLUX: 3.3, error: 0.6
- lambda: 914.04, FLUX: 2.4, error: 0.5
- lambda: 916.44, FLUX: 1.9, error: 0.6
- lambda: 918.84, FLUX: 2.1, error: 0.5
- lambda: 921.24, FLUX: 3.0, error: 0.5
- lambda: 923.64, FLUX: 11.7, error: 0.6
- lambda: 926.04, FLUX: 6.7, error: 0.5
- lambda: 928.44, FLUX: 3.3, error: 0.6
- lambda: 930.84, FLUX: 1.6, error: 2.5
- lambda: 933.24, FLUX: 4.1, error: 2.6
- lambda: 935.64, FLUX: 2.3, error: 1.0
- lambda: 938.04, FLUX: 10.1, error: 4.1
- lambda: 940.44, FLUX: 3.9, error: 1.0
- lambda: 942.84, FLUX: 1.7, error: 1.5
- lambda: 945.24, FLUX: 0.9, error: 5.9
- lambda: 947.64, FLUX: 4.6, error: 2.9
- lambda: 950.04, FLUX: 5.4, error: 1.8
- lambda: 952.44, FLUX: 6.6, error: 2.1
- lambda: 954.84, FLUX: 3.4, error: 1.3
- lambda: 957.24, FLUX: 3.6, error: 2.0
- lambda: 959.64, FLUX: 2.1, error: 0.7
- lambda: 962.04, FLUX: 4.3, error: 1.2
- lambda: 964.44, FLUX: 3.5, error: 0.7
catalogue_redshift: 1.48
